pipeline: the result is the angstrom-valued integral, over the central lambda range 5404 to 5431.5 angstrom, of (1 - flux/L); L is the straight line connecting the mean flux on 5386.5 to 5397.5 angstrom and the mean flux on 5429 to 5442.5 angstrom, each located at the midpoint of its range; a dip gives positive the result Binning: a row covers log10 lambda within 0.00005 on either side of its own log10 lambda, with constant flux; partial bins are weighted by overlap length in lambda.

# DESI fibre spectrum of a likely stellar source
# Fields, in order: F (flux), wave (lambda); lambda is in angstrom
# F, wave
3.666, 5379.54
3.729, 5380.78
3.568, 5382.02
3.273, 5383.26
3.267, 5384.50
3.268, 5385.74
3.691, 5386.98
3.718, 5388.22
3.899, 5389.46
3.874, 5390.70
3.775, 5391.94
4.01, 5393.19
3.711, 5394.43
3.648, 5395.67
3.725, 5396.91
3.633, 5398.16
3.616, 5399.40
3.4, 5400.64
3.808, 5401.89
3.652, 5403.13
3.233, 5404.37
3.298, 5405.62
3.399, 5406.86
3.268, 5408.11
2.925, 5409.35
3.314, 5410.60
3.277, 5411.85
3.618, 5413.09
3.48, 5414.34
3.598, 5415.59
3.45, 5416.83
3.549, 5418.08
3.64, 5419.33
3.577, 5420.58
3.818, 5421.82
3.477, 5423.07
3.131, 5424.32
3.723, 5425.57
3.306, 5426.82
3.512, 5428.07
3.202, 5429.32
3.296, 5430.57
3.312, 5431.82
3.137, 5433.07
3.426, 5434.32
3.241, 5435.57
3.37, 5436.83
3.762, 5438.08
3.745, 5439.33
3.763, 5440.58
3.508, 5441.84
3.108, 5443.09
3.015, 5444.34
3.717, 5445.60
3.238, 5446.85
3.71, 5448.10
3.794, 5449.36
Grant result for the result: 1.3 angstrom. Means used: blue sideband 3.79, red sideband 3.44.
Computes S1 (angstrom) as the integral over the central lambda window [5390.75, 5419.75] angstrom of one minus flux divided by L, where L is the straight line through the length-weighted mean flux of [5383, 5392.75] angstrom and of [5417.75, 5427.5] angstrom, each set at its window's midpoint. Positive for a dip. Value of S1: 0.34 angstrom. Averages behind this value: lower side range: 3.61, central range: 3.53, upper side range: 3.53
